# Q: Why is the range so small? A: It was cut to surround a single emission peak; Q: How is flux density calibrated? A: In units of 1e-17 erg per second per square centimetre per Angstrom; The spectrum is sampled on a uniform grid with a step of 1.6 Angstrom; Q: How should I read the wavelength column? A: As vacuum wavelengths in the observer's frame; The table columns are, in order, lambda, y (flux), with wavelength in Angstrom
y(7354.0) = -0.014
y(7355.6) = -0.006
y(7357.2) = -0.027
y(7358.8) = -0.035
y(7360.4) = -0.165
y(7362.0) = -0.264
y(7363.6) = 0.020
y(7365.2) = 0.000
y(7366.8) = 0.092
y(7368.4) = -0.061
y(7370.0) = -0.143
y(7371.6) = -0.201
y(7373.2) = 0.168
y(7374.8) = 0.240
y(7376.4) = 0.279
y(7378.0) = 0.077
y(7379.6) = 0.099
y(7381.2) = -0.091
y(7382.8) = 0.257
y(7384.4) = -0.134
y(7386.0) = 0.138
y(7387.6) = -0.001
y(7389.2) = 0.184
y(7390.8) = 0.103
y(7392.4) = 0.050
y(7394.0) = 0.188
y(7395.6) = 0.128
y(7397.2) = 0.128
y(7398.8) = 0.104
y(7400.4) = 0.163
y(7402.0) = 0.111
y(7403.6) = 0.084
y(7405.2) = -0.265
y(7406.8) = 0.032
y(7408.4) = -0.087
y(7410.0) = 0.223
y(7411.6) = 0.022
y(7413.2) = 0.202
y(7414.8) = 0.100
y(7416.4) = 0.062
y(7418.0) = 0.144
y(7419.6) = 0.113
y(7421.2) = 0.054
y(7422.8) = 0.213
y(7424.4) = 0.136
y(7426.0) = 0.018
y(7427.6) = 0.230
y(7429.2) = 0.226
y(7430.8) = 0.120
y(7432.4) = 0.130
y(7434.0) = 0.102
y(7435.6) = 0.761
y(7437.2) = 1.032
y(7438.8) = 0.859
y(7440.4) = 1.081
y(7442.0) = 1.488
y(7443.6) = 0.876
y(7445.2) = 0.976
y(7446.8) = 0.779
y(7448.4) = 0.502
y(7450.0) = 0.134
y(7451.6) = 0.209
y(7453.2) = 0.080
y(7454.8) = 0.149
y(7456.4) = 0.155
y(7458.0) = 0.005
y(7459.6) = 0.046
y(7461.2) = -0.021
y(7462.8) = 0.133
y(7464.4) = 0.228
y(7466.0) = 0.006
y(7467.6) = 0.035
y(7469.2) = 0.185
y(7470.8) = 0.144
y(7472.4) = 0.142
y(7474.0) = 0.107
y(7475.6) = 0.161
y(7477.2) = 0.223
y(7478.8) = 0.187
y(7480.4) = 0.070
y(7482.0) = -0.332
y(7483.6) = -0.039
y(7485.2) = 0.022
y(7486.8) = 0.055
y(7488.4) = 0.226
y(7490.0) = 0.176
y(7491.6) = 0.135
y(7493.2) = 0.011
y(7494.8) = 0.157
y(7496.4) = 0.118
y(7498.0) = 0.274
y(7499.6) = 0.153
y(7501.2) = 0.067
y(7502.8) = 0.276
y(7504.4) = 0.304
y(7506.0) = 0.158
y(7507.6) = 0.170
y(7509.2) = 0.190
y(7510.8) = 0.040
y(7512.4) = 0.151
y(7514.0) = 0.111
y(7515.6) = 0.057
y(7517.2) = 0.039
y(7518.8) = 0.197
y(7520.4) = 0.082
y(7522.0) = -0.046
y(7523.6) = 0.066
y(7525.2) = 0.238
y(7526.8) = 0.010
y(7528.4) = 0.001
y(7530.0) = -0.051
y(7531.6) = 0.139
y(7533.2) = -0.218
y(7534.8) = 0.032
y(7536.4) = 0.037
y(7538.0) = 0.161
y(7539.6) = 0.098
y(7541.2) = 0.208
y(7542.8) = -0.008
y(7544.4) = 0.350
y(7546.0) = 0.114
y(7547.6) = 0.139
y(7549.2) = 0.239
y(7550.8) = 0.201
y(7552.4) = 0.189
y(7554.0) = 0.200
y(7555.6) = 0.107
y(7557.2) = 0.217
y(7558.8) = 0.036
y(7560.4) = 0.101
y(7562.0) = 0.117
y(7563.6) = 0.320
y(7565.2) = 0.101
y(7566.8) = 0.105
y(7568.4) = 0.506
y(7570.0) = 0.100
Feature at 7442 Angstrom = [O II]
